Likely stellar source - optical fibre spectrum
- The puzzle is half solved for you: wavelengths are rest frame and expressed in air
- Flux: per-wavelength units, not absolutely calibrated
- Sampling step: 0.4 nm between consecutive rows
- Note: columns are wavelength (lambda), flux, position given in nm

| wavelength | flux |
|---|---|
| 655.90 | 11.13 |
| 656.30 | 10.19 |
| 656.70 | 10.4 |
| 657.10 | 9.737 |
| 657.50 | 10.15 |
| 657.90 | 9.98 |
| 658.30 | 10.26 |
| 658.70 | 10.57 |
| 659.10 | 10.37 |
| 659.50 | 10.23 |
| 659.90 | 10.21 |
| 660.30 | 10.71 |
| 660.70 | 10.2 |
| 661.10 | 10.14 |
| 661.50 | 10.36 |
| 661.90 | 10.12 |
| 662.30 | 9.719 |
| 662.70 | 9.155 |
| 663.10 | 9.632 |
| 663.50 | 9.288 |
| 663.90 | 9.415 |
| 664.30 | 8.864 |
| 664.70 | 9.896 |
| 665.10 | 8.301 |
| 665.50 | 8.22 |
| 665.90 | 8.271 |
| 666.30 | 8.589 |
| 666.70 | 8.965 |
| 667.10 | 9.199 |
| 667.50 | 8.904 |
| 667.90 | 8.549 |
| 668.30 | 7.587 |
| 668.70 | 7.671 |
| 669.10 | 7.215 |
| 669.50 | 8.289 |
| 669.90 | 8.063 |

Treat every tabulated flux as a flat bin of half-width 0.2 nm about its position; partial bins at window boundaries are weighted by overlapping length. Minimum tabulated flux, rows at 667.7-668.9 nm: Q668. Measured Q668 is 7.587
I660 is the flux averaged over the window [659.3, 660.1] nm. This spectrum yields 10.2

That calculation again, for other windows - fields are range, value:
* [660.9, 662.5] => 10.1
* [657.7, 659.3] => 10.3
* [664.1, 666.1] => 8.71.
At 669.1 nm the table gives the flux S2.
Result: 7.215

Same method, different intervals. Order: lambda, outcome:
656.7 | 10.4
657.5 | 10.15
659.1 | 10.37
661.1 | 10.14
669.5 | 8.289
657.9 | 9.98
